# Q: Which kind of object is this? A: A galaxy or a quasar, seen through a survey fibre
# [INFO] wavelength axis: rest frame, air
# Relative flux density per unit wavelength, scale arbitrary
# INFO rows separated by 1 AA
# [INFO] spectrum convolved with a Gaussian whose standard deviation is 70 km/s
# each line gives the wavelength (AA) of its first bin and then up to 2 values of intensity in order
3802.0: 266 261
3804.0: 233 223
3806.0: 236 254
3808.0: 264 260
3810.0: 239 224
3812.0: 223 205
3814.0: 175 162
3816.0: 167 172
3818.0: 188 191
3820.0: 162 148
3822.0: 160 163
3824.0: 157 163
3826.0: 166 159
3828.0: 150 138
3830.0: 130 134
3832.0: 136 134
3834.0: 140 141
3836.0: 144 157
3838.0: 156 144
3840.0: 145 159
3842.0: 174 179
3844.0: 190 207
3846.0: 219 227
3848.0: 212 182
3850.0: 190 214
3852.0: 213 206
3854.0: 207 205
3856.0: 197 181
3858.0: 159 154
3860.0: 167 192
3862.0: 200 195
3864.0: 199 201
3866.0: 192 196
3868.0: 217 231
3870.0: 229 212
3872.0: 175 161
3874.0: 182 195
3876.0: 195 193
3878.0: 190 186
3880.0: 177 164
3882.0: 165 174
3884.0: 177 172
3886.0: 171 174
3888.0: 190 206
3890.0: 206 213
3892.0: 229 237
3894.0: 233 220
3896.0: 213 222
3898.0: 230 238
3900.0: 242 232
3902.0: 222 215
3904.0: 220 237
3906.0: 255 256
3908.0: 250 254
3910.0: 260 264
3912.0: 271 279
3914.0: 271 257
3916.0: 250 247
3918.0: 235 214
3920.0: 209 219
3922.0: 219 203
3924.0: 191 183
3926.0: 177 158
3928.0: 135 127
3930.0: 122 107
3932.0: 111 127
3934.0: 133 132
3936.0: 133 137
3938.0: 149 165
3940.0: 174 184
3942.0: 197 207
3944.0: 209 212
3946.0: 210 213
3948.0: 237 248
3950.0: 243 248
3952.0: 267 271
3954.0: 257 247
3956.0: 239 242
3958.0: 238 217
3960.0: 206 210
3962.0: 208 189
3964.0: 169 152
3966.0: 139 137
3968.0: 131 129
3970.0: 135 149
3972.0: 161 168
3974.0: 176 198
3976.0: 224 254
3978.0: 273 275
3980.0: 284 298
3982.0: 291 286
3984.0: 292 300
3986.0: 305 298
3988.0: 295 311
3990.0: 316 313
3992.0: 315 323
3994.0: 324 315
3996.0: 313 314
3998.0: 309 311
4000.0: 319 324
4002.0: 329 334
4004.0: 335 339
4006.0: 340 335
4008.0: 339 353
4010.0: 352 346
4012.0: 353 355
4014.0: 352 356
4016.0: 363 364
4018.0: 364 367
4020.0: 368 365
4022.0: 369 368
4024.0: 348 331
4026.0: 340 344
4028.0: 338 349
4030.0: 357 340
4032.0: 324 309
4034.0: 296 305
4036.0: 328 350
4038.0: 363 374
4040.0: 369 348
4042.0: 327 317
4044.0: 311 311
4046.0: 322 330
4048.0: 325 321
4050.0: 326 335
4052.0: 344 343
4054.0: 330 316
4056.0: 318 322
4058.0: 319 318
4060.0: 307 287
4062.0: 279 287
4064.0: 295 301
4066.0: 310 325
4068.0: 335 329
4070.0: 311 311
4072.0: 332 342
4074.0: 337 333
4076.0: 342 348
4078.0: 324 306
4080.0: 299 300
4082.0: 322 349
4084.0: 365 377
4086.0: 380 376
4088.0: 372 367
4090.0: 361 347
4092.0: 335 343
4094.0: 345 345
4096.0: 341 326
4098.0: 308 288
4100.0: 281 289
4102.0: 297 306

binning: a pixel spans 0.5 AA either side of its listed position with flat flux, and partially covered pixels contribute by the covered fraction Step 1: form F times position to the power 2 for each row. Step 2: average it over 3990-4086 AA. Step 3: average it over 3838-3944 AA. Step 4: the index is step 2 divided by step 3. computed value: 1.8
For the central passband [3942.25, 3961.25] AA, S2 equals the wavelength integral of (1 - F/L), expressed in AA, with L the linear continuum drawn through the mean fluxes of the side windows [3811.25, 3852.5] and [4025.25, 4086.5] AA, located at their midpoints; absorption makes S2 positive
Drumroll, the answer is 1.66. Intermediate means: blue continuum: 170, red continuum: 328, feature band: 233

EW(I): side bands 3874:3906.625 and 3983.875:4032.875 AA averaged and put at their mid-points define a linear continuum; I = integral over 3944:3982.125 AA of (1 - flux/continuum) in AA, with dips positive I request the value 9.5 AA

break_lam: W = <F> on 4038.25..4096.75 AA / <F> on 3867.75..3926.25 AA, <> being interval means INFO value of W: 1.5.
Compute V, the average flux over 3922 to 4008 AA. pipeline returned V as 230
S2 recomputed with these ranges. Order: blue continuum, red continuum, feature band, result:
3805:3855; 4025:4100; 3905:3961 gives 8.6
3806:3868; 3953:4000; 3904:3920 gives -2.6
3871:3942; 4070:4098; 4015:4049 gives -4.9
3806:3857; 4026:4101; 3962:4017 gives 1.2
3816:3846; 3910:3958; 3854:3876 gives -2.4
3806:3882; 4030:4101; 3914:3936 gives 5.2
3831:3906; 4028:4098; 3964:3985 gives 4.7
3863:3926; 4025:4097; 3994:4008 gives -1.7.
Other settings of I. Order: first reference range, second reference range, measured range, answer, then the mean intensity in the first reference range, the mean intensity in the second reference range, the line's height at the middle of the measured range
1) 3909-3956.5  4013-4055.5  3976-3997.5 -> -1.6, 204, 341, 277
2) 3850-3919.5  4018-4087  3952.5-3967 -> 3.0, 211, 332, 265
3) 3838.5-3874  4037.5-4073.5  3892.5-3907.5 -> -0.7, 192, 323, 221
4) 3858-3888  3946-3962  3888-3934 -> -1.0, 187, 237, 210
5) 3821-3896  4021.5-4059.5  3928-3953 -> 7.2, 183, 334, 251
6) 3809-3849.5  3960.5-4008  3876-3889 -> 1.5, 172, 261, 202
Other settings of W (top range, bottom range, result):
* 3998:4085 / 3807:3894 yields 1.80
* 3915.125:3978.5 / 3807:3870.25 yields 1.05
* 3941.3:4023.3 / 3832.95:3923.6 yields 1.34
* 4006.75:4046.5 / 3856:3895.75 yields 1.79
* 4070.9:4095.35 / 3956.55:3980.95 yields 1.75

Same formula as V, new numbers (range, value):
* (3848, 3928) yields 209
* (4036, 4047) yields 338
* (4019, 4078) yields 330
